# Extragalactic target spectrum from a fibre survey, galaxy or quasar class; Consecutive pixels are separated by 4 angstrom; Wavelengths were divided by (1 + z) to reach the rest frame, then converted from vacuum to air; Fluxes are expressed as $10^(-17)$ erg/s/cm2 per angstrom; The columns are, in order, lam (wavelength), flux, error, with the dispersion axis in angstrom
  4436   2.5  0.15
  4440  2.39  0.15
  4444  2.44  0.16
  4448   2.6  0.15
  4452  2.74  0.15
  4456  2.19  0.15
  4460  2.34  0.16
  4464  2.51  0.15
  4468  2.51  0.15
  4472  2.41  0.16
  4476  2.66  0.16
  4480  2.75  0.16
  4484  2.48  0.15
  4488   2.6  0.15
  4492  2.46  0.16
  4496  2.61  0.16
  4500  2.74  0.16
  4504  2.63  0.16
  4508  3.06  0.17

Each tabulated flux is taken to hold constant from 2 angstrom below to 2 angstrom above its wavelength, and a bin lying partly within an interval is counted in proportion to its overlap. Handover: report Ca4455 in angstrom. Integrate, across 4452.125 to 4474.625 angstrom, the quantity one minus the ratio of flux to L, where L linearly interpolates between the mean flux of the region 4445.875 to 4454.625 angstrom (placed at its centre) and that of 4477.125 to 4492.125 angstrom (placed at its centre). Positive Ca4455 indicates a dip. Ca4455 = 1.6 angstrom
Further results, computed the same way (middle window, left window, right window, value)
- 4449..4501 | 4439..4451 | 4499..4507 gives 1.7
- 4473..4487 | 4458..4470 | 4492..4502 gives -0.4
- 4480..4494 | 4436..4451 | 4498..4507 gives 0.6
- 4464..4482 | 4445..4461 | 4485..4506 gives -0.3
